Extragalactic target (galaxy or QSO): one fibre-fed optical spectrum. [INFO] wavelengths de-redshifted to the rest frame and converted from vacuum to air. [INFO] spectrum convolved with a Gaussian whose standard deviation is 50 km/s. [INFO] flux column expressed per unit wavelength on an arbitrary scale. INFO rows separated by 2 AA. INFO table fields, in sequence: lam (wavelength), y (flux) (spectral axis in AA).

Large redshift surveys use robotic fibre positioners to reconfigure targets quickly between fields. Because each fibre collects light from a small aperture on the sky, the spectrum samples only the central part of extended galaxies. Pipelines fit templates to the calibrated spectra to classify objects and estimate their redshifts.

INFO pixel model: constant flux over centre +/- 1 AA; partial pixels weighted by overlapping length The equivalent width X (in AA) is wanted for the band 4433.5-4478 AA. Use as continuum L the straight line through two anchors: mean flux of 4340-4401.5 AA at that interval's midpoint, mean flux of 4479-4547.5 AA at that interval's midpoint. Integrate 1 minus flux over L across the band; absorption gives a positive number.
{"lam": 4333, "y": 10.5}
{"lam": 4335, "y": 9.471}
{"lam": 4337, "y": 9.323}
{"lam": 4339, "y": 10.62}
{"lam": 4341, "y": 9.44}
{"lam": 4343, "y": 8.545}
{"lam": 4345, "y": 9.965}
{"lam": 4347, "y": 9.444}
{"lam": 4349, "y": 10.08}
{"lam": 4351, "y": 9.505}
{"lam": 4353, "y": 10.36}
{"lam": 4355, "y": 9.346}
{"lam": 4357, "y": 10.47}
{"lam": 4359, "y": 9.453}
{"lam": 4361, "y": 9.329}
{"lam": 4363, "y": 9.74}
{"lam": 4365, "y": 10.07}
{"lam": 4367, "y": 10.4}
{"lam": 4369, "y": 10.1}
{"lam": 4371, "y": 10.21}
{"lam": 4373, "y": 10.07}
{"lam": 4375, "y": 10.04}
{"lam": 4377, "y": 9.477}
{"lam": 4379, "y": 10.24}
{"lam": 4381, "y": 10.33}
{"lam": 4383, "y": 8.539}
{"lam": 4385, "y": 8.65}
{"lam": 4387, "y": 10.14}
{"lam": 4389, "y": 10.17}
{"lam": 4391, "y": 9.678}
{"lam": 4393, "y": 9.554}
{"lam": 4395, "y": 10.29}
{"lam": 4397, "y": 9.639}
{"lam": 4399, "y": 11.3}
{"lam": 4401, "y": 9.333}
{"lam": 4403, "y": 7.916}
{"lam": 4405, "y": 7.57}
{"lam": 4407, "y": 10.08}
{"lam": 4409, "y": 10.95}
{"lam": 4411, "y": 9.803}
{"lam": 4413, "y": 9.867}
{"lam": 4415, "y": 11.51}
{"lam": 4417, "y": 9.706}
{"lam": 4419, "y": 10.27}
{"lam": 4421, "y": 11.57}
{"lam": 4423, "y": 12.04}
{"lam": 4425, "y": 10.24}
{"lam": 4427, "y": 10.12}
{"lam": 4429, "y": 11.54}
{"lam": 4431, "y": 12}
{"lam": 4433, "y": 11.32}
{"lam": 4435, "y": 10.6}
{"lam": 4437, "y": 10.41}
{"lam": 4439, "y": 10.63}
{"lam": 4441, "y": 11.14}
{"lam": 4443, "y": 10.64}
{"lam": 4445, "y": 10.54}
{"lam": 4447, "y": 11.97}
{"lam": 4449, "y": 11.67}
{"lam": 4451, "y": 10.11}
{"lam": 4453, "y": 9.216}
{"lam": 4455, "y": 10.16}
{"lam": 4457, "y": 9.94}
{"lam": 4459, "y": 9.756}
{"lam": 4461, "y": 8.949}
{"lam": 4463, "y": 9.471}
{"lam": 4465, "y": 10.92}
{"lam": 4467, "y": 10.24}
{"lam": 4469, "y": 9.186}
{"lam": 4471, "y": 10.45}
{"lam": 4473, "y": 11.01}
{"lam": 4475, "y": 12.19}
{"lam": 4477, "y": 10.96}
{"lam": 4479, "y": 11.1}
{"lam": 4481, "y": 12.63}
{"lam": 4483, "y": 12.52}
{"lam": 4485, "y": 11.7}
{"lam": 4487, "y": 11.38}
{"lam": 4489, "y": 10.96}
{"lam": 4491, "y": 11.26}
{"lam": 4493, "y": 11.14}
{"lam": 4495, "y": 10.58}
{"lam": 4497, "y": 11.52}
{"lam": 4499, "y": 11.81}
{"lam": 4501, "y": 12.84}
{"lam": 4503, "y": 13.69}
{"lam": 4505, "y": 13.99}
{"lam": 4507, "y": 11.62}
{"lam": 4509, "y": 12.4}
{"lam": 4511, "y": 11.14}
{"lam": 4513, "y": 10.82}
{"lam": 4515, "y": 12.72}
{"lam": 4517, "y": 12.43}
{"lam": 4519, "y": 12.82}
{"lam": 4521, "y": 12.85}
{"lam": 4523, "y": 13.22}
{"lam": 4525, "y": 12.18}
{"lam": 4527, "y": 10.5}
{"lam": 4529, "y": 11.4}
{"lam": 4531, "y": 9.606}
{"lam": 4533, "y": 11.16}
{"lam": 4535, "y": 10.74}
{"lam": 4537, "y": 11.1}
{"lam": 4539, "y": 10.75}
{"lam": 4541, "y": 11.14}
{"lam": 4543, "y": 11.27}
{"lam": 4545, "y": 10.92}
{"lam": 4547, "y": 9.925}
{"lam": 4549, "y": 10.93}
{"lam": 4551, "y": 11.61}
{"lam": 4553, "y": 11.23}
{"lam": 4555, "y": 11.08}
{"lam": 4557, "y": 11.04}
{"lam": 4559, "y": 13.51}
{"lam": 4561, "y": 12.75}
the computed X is 1.8 AA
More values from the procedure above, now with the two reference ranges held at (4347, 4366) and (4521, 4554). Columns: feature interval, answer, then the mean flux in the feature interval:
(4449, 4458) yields 0.4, 10.1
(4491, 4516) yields -2.5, 12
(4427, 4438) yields -0.8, 11.1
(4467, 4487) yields -1.0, 11.3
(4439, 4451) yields -0.7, 11.1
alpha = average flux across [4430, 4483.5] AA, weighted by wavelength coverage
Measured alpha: 10.7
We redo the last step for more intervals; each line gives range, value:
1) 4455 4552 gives 11.3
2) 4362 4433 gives 10.1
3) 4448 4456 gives 10.3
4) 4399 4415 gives 9.62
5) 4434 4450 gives 10.9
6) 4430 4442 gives 11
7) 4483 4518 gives 11.9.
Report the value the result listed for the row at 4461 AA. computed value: 8.949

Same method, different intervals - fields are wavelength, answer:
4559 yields 13.51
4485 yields 11.7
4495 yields 10.58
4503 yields 13.69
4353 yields 10.36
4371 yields 10.21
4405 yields 7.57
